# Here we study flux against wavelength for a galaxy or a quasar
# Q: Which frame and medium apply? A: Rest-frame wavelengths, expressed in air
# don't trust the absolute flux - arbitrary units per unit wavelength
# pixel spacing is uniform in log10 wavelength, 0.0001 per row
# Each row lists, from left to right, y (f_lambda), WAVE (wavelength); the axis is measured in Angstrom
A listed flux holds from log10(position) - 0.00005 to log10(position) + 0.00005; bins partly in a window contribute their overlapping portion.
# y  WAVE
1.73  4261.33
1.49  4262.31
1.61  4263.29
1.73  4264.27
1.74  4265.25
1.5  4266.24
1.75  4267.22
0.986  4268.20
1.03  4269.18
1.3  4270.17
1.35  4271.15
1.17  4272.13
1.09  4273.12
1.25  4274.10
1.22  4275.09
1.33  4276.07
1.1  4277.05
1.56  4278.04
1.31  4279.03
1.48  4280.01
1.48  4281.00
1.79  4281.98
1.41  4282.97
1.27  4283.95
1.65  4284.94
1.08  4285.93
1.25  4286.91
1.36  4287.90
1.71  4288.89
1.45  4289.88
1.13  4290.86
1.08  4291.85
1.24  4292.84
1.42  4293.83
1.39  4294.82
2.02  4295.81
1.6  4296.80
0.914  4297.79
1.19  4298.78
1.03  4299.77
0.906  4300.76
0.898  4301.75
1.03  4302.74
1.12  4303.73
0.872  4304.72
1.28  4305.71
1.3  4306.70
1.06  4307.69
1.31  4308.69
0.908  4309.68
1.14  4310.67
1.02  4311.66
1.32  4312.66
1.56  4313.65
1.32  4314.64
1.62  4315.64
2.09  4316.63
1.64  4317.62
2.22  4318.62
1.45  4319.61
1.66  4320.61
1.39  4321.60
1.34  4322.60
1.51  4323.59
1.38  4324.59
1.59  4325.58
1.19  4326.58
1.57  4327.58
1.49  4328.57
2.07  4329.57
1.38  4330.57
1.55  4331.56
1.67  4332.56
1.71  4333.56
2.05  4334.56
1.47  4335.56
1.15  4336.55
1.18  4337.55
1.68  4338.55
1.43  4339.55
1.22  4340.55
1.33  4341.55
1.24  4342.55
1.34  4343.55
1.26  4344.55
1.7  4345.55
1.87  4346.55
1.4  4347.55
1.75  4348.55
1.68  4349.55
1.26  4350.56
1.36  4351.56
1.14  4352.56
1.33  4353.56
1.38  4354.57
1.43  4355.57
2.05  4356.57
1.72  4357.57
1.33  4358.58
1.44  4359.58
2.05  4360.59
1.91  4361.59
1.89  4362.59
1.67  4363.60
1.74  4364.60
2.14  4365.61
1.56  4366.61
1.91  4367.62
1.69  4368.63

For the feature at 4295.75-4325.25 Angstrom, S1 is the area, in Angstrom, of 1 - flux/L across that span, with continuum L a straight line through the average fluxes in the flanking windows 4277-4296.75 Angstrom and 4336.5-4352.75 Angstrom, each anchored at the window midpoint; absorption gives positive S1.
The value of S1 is 1.9 Angstrom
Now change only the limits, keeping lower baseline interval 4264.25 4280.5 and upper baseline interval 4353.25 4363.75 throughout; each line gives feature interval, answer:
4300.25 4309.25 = 2.30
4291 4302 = 1.36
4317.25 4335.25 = -0.74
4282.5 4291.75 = 0.24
